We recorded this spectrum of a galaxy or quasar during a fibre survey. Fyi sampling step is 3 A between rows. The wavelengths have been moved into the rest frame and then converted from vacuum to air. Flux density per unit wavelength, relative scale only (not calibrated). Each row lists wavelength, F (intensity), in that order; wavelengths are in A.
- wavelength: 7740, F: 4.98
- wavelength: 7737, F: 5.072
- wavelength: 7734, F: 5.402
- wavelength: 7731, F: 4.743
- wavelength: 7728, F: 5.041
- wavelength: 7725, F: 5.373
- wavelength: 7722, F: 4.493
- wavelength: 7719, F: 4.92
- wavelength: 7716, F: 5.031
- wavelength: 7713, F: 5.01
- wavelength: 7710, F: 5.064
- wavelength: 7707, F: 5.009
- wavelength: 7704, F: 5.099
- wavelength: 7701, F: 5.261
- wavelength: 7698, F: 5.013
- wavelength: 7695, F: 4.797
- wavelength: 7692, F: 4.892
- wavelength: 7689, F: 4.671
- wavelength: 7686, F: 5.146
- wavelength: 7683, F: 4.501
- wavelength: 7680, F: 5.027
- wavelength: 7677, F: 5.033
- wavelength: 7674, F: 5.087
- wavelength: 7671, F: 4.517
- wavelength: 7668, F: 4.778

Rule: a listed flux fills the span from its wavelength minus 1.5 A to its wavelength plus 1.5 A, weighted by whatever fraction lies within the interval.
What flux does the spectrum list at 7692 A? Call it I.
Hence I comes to 4.892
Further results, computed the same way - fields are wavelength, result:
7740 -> 4.98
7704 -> 5.099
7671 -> 4.517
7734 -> 5.402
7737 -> 5.072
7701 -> 5.261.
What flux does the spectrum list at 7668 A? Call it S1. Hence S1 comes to 4.778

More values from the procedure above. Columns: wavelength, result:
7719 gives 4.92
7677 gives 5.033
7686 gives 5.146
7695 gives 4.797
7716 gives 5.031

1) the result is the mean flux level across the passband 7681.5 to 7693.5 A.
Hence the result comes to 4.8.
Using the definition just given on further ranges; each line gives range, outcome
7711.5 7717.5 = 5.02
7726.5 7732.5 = 4.89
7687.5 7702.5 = 4.93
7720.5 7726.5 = 4.93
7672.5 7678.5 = 5.06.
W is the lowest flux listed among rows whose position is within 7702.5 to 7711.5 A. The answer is 5.009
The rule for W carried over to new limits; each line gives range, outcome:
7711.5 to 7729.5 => 4.493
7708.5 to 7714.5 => 5.01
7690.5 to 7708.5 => 4.797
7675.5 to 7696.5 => 4.501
